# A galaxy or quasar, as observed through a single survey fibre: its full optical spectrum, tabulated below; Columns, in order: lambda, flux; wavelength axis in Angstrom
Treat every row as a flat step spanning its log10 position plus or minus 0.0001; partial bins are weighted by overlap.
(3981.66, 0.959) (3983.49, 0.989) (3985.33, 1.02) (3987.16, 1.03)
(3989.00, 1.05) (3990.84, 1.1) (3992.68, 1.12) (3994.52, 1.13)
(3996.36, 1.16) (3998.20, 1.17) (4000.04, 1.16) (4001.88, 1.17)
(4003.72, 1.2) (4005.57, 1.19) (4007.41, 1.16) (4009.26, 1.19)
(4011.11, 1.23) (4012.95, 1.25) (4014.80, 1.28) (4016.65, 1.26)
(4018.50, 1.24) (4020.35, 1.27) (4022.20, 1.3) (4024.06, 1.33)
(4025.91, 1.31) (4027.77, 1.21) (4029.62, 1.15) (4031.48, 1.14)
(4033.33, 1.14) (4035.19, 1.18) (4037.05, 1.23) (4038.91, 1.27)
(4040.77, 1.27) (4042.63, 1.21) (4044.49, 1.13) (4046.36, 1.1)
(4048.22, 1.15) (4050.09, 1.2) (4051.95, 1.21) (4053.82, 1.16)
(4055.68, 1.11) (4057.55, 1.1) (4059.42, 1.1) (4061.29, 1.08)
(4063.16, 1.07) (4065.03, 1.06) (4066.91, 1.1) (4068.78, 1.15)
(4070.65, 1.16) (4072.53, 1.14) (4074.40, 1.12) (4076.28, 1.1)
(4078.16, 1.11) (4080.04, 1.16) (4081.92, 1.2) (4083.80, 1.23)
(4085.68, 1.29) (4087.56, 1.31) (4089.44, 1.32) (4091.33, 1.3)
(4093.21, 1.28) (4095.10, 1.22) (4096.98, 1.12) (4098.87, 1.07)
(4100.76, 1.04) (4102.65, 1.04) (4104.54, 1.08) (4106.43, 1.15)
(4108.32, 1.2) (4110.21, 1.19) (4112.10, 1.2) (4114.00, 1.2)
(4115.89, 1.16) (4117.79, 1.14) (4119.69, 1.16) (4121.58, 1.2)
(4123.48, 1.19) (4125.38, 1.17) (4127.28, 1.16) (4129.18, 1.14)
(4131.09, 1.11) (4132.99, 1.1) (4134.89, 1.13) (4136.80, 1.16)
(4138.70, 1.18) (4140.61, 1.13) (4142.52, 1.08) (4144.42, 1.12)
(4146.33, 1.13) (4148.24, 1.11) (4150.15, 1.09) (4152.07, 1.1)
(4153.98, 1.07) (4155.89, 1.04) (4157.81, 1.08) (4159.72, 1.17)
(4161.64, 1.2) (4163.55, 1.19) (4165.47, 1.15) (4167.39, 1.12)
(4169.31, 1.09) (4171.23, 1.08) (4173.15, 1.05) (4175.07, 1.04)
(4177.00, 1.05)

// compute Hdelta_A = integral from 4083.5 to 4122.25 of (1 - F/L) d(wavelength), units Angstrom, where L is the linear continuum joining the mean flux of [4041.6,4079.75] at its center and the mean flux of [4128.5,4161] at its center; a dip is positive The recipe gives -2.2 Angstrom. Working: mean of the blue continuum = 1.13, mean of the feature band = 1.18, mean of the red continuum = 1.11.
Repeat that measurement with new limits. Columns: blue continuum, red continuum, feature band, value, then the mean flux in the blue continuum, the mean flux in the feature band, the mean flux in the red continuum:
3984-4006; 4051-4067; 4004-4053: -4.4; 1.12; 1.21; 1.11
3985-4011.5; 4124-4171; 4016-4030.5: -1.6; 1.14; 1.26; 1.13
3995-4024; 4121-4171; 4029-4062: 0.9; 1.22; 1.16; 1.13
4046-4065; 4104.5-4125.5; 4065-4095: -1.3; 1.13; 1.19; 1.17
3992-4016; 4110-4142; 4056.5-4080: 1.2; 1.19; 1.11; 1.16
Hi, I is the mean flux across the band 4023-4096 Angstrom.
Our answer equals 1.18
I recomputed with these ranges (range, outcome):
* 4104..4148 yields 1.15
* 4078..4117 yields 1.19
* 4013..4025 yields 1.28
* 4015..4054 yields 1.21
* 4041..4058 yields 1.16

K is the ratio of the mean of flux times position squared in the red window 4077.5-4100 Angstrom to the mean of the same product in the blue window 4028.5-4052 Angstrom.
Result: 1.1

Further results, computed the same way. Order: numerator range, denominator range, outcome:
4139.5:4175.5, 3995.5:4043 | 0.97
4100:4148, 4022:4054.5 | 0.99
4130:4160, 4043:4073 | 1.03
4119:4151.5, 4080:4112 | 0.98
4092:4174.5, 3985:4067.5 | 1.02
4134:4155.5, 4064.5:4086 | 1.00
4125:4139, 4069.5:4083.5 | 1.02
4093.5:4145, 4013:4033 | 0.96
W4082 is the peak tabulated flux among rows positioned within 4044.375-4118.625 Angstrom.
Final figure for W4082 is 1.32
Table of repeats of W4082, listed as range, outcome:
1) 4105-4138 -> 1.2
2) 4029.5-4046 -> 1.27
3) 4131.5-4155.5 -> 1.18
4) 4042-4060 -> 1.21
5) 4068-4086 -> 1.29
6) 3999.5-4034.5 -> 1.33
